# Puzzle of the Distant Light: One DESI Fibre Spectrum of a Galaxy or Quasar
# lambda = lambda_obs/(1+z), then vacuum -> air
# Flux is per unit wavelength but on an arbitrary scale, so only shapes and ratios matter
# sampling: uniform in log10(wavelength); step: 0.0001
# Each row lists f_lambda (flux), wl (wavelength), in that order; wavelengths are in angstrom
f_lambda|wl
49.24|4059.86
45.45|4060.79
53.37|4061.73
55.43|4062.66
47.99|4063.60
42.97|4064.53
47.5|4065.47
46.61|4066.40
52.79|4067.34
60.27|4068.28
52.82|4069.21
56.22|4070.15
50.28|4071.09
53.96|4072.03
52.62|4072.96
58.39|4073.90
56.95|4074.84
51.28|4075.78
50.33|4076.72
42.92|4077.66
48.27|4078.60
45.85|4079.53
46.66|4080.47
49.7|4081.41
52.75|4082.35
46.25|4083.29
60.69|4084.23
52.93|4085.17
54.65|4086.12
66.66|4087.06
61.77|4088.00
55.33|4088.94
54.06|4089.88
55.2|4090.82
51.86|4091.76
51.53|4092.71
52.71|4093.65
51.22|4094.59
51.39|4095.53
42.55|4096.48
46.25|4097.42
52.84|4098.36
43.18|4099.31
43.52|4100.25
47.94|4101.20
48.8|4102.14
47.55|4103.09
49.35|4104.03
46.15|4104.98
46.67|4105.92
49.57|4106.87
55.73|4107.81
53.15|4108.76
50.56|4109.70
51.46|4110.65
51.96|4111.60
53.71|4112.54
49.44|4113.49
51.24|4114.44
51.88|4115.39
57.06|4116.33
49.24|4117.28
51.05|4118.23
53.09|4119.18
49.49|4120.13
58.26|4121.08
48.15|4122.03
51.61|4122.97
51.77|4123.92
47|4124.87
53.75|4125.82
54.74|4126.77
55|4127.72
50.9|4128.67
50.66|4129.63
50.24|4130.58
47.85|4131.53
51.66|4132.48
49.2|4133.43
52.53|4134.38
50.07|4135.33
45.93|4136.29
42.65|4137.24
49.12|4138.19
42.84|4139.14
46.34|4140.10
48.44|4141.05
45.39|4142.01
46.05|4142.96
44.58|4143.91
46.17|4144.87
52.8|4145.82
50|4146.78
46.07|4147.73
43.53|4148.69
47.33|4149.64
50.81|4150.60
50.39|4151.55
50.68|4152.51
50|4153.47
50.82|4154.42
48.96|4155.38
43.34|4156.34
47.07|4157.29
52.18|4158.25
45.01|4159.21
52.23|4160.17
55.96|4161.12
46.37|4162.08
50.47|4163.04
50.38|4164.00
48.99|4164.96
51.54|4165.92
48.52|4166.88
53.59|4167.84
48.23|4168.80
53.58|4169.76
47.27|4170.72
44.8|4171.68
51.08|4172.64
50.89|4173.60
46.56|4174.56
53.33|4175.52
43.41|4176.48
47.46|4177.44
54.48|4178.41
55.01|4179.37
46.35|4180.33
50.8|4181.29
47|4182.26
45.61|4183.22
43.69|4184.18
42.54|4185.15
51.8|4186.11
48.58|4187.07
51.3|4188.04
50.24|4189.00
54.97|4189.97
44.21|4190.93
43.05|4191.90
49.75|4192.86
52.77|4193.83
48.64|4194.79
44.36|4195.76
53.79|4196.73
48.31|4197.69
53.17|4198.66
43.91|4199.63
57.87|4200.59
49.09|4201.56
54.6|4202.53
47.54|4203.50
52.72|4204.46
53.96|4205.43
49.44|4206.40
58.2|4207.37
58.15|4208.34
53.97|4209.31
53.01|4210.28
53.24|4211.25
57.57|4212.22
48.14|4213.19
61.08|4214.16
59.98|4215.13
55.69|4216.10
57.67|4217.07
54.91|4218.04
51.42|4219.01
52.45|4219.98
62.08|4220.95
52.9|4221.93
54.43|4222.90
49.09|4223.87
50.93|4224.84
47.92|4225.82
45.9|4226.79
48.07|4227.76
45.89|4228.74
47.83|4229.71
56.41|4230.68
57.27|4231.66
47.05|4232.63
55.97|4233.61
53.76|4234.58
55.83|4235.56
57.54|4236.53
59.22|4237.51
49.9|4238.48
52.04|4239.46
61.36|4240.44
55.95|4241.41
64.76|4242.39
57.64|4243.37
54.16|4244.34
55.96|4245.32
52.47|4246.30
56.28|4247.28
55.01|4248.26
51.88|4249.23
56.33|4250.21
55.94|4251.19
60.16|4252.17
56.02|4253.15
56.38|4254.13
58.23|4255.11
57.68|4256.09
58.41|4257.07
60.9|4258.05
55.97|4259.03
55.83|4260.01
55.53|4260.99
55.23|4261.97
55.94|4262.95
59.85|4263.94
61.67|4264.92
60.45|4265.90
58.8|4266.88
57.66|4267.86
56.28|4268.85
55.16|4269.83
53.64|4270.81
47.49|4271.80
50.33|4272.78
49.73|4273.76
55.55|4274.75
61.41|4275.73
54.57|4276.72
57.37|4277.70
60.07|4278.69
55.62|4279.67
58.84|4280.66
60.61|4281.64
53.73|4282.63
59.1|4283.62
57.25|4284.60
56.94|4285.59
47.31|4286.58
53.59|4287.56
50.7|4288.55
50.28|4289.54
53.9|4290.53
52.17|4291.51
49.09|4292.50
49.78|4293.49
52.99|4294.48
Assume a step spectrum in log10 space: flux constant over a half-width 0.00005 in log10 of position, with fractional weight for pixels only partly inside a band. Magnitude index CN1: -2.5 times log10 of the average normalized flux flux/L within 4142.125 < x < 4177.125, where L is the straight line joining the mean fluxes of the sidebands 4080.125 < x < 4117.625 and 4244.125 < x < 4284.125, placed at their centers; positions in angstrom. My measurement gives 0.09 mag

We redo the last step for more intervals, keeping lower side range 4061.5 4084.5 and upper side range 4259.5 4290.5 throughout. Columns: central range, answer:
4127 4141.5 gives 0.077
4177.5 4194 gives 0.103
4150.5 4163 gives 0.075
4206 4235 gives 0.022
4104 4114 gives 0.027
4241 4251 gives -0.020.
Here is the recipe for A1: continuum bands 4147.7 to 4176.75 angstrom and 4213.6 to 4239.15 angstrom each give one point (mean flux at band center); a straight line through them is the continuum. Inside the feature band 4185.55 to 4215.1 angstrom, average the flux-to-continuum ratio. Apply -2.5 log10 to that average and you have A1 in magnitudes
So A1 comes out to 0.00 mag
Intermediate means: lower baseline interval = 49.2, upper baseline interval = 53.5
